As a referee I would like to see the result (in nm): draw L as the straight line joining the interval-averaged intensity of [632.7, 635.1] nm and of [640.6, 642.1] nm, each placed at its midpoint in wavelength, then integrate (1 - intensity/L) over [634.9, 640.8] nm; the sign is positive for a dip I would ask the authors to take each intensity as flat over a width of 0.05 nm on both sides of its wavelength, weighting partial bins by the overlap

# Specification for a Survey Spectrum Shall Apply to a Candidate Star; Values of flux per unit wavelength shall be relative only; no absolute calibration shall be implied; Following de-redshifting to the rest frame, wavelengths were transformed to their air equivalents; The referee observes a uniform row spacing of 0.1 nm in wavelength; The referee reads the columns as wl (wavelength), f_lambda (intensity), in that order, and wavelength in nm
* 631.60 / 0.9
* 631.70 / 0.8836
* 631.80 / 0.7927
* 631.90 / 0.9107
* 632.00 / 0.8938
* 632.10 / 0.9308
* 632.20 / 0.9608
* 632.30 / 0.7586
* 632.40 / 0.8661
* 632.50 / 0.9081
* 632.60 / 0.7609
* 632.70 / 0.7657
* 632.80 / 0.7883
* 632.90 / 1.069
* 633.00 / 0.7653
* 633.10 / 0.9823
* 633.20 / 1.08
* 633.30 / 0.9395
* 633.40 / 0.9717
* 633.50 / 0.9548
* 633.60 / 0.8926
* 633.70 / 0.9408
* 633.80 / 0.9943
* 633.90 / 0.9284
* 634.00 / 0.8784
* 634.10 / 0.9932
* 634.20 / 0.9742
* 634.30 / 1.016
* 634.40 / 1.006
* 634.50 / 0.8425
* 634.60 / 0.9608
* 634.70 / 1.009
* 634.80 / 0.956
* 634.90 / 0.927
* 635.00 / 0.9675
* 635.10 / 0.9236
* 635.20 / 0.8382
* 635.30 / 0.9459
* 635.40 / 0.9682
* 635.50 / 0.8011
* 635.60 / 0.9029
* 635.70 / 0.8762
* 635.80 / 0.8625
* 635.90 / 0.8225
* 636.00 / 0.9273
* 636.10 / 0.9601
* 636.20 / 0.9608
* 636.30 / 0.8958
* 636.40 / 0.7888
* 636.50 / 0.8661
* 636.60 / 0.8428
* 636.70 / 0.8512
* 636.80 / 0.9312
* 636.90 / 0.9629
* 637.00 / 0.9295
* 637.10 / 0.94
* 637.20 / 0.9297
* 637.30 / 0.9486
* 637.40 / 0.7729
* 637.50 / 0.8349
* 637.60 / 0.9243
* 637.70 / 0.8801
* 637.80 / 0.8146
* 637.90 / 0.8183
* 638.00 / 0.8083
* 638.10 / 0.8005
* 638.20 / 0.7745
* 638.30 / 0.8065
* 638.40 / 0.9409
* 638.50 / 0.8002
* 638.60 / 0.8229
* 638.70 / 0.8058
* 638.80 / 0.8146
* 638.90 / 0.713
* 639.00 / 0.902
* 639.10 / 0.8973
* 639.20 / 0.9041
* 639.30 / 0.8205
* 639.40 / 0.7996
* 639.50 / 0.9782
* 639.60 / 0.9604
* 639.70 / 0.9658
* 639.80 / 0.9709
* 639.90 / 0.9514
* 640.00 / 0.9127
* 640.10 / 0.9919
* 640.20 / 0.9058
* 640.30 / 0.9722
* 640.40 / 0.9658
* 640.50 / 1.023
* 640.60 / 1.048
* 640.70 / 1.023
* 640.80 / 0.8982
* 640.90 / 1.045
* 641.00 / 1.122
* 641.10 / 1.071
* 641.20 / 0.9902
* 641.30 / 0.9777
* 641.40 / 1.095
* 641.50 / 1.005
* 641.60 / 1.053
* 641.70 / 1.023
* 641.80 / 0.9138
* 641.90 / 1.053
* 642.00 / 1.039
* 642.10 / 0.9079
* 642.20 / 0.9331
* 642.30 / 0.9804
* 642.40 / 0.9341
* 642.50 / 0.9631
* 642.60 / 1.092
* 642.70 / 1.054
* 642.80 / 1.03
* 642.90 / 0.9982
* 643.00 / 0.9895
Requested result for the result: 0.548 nm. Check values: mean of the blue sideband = 0.945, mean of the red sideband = 1.02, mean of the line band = 0.893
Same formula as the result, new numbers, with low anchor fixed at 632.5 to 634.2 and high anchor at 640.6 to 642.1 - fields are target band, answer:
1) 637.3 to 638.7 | 0.21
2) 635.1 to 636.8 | 0.12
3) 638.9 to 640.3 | 0.12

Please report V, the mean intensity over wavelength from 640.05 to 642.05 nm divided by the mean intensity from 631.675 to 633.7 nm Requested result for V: 1.13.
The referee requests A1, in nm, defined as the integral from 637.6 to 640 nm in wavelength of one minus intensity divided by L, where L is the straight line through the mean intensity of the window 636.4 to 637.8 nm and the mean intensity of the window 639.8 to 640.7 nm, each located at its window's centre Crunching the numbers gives 0.19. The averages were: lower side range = 0.887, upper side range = 0.974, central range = 0.861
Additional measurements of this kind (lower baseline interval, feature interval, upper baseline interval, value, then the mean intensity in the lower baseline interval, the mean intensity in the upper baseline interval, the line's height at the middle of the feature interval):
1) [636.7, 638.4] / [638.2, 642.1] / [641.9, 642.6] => -0.062 nm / 0.869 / 0.976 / 0.928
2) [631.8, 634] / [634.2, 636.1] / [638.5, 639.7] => -0.073 nm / 0.904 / 0.858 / 0.888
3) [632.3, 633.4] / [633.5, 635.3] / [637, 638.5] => -0.132 nm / 0.89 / 0.857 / 0.88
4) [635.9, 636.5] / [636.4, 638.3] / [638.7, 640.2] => 0.067 nm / 0.896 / 0.896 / 0.896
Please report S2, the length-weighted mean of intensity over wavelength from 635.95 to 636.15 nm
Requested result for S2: 0.944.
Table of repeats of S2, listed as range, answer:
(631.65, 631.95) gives 0.862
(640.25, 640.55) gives 0.987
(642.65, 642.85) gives 1.04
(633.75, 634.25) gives 0.954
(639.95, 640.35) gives 0.946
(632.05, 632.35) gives 0.883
